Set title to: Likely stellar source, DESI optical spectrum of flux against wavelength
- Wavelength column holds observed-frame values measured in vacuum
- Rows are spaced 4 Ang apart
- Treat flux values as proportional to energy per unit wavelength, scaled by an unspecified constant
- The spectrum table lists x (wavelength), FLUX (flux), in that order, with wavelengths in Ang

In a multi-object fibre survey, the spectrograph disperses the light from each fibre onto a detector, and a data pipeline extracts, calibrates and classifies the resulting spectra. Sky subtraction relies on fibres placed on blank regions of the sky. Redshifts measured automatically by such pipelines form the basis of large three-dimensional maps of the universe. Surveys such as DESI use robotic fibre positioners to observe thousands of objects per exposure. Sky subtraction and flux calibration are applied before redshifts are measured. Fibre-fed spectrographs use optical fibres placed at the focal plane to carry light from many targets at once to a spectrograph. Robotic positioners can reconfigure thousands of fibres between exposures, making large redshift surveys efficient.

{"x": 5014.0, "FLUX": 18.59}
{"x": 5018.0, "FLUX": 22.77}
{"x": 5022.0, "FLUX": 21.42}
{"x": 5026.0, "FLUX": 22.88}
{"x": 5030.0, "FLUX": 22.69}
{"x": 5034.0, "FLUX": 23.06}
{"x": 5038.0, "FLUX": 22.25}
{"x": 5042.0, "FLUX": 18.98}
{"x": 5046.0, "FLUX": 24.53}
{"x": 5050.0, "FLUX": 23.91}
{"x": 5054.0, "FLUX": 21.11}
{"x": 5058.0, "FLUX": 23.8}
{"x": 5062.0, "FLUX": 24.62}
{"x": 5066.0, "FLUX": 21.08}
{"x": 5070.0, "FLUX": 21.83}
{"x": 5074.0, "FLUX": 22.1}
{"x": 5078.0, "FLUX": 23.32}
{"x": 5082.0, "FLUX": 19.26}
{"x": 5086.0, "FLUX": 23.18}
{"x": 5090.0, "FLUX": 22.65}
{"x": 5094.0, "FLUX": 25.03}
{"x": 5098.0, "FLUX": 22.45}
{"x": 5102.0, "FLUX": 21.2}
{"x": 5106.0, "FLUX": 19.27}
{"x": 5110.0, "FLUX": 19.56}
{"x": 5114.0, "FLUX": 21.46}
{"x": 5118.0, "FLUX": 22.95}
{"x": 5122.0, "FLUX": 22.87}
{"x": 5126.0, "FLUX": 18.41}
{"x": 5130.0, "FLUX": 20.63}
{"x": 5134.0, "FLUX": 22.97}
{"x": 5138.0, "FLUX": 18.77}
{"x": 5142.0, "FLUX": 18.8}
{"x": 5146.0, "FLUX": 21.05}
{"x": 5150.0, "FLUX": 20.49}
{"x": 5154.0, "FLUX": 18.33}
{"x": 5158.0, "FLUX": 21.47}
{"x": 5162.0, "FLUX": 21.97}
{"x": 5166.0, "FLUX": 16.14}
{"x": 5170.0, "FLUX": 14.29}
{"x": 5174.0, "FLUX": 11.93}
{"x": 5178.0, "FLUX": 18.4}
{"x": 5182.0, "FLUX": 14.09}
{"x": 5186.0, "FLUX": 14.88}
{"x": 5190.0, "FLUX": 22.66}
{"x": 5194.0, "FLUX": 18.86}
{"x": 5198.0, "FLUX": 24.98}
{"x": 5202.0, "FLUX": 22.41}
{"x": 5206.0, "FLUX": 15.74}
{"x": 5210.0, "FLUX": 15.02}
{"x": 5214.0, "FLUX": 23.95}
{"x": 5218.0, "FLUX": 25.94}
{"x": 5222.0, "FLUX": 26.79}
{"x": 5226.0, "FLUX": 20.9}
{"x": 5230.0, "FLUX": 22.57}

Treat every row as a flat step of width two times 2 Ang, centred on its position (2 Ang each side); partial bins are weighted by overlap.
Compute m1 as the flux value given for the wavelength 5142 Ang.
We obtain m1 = 18.8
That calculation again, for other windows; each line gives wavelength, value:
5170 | 14.29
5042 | 18.98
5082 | 19.26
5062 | 24.62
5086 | 23.18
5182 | 14.09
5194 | 18.86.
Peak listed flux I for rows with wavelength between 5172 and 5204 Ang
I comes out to 24.98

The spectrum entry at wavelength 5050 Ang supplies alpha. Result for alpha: 23.91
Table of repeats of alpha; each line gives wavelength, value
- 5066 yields 21.08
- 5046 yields 24.53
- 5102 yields 21.2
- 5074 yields 22.1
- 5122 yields 22.87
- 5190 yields 22.66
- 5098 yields 22.45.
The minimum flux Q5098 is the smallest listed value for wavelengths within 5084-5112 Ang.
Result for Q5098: 19.27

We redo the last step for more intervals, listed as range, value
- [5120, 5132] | 18.41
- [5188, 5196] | 18.86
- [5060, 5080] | 21.08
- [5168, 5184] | 11.93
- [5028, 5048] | 18.98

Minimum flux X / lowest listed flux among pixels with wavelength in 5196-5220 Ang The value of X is 15.02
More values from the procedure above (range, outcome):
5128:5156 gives 18.33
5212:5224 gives 23.95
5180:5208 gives 14.09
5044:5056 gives 21.11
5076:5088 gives 19.26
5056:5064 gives 23.8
